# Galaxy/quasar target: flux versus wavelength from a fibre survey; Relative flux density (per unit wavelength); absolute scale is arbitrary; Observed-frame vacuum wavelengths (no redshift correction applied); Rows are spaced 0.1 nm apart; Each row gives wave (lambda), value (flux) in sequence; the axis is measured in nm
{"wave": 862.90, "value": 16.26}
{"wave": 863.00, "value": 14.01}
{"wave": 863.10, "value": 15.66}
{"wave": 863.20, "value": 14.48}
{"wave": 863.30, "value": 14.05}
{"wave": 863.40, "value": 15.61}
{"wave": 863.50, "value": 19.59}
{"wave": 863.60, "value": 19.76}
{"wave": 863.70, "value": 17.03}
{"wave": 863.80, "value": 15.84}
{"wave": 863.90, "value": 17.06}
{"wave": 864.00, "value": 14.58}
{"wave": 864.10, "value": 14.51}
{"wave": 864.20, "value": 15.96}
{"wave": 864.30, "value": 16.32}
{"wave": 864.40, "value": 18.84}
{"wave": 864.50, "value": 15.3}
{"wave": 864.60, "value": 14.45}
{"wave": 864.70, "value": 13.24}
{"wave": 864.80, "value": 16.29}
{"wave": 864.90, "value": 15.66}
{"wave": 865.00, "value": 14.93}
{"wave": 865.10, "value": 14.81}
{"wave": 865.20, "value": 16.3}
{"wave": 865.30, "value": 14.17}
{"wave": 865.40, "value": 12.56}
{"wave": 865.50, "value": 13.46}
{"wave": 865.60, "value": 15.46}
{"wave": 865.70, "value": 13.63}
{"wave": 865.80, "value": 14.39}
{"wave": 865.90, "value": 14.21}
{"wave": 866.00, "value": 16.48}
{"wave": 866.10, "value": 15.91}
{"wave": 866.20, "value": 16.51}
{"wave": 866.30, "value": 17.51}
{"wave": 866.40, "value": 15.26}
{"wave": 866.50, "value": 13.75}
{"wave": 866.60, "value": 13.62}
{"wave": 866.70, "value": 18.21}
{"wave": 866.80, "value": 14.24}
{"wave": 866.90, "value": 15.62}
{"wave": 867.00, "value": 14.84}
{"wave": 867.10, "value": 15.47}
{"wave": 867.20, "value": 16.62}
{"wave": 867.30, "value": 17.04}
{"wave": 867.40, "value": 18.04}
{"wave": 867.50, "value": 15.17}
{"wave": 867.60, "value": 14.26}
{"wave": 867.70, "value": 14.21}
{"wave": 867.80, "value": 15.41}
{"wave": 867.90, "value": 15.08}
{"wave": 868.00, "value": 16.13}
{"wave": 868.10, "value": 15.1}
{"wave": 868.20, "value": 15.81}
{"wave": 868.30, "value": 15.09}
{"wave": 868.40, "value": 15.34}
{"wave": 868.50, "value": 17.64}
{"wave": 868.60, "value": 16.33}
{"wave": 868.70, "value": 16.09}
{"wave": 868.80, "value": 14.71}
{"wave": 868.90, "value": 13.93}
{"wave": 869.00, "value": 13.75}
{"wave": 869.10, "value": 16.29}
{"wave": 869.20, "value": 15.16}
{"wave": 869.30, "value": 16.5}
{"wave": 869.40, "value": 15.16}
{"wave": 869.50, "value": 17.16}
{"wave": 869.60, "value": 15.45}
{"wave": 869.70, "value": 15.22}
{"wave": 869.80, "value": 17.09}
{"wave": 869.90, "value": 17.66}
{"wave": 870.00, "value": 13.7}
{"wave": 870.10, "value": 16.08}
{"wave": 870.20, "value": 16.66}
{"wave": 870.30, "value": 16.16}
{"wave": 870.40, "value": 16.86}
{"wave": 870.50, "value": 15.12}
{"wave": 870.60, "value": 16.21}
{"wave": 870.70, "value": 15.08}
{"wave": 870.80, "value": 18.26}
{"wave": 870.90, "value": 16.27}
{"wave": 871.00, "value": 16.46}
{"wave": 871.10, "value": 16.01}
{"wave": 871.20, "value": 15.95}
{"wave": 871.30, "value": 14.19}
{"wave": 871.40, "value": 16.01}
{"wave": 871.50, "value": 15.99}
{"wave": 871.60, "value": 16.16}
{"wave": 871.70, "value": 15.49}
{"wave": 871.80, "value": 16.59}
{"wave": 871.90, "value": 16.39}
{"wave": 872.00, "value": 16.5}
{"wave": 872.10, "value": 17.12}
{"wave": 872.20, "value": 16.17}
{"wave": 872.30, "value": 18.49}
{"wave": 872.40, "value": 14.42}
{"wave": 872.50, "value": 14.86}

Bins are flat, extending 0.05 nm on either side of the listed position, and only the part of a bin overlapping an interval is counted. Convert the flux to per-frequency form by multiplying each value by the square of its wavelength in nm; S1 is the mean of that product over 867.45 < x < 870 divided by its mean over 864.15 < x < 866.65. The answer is 1.03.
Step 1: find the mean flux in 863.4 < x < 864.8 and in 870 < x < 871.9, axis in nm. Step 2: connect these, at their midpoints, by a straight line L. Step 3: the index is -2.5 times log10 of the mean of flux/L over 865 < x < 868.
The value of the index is 0.07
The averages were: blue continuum 16.3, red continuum 16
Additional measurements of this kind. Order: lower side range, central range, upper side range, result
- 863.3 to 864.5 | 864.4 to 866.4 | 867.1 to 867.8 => 0.08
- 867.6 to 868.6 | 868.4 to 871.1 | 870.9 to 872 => -0.01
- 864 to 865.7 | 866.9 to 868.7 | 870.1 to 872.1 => -0.01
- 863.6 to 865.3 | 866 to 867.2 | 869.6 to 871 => 0.02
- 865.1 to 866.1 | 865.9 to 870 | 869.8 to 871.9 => -0.03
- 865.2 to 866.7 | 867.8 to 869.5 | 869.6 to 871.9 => 0.00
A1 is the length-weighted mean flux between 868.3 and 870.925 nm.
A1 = 15.9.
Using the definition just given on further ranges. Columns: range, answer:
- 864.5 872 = 15.6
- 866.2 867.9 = 15.6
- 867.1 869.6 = 15.7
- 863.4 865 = 16.2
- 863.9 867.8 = 15.3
